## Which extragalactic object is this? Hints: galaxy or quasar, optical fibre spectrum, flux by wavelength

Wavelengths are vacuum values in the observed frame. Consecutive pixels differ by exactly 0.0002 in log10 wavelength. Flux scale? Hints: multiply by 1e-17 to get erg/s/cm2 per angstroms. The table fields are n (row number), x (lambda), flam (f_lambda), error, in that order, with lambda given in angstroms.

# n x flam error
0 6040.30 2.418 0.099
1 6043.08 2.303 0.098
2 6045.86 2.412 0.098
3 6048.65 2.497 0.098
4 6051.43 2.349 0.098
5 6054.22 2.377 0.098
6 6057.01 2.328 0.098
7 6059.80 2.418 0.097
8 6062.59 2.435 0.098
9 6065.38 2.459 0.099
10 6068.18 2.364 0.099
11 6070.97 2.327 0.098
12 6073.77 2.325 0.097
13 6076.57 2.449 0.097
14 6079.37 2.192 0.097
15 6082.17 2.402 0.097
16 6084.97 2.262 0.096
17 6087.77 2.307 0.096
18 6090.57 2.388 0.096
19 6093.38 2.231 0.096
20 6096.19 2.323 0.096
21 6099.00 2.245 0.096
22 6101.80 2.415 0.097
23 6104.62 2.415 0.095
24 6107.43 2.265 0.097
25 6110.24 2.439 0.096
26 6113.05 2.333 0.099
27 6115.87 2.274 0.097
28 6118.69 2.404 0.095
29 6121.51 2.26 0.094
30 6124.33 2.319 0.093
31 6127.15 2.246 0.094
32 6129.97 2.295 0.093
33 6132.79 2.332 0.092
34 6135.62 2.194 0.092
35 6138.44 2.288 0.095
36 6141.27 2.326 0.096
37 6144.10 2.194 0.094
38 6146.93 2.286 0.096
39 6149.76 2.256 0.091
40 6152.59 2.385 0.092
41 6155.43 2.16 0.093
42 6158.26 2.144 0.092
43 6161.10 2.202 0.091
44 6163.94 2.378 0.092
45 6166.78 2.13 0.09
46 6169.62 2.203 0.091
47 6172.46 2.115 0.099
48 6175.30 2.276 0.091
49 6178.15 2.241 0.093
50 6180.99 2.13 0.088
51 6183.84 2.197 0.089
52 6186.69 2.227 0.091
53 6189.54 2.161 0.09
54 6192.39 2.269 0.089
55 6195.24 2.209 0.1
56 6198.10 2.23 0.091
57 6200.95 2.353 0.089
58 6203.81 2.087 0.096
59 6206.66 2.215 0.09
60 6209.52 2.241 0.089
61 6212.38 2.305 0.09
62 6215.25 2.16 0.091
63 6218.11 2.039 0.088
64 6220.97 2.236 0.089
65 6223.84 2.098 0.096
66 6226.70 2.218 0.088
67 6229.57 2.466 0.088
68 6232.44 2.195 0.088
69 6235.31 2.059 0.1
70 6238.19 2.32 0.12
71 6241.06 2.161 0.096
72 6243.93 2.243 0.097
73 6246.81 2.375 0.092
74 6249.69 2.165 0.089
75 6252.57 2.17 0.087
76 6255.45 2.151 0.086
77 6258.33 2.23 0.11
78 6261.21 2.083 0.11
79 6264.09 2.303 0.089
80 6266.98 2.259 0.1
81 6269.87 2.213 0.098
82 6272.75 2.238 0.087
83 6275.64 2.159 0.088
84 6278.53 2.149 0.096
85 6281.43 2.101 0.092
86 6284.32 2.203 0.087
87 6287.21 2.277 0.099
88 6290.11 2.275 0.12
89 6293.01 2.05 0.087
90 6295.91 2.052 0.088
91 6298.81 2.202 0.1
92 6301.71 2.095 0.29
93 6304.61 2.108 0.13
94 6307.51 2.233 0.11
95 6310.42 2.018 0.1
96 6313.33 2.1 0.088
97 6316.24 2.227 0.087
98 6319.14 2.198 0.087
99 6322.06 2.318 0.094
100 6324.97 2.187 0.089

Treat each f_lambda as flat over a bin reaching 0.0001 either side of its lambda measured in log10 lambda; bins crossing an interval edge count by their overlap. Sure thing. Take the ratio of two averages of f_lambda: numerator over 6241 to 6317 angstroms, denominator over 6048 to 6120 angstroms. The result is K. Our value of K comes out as 0.9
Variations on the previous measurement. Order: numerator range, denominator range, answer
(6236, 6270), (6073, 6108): 0.95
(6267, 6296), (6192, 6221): 0.99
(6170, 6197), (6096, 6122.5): 0.94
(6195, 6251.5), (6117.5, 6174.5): 0.98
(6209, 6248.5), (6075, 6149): 0.96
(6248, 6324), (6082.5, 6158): 0.95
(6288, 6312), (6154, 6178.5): 0.97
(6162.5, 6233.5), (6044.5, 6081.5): 0.93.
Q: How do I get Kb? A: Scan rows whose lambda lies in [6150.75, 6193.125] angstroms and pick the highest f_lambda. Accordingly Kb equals 2.385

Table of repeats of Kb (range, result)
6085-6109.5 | 2.415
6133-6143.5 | 2.326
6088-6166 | 2.439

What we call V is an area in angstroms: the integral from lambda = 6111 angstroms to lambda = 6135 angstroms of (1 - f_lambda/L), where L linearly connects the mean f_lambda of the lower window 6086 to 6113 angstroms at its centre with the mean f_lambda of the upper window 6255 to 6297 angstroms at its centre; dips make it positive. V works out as 0.1 angstroms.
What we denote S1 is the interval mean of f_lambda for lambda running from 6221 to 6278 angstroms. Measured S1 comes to 2.22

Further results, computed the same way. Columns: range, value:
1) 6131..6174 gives 2.24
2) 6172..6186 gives 2.2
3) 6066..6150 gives 2.31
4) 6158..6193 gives 2.21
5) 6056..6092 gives 2.36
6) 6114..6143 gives 2.29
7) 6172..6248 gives 2.22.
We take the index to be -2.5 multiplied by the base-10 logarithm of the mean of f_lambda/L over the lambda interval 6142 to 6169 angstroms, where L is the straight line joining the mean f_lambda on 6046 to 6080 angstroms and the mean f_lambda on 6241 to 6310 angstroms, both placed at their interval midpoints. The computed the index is 0.03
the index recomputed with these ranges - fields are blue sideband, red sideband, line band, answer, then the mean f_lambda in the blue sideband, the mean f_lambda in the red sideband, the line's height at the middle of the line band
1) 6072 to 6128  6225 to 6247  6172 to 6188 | 0.037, 2.33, 2.25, 2.28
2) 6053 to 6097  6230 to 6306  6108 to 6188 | 0.015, 2.35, 2.19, 2.29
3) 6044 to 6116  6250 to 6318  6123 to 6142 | 0.011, 2.36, 2.17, 2.31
